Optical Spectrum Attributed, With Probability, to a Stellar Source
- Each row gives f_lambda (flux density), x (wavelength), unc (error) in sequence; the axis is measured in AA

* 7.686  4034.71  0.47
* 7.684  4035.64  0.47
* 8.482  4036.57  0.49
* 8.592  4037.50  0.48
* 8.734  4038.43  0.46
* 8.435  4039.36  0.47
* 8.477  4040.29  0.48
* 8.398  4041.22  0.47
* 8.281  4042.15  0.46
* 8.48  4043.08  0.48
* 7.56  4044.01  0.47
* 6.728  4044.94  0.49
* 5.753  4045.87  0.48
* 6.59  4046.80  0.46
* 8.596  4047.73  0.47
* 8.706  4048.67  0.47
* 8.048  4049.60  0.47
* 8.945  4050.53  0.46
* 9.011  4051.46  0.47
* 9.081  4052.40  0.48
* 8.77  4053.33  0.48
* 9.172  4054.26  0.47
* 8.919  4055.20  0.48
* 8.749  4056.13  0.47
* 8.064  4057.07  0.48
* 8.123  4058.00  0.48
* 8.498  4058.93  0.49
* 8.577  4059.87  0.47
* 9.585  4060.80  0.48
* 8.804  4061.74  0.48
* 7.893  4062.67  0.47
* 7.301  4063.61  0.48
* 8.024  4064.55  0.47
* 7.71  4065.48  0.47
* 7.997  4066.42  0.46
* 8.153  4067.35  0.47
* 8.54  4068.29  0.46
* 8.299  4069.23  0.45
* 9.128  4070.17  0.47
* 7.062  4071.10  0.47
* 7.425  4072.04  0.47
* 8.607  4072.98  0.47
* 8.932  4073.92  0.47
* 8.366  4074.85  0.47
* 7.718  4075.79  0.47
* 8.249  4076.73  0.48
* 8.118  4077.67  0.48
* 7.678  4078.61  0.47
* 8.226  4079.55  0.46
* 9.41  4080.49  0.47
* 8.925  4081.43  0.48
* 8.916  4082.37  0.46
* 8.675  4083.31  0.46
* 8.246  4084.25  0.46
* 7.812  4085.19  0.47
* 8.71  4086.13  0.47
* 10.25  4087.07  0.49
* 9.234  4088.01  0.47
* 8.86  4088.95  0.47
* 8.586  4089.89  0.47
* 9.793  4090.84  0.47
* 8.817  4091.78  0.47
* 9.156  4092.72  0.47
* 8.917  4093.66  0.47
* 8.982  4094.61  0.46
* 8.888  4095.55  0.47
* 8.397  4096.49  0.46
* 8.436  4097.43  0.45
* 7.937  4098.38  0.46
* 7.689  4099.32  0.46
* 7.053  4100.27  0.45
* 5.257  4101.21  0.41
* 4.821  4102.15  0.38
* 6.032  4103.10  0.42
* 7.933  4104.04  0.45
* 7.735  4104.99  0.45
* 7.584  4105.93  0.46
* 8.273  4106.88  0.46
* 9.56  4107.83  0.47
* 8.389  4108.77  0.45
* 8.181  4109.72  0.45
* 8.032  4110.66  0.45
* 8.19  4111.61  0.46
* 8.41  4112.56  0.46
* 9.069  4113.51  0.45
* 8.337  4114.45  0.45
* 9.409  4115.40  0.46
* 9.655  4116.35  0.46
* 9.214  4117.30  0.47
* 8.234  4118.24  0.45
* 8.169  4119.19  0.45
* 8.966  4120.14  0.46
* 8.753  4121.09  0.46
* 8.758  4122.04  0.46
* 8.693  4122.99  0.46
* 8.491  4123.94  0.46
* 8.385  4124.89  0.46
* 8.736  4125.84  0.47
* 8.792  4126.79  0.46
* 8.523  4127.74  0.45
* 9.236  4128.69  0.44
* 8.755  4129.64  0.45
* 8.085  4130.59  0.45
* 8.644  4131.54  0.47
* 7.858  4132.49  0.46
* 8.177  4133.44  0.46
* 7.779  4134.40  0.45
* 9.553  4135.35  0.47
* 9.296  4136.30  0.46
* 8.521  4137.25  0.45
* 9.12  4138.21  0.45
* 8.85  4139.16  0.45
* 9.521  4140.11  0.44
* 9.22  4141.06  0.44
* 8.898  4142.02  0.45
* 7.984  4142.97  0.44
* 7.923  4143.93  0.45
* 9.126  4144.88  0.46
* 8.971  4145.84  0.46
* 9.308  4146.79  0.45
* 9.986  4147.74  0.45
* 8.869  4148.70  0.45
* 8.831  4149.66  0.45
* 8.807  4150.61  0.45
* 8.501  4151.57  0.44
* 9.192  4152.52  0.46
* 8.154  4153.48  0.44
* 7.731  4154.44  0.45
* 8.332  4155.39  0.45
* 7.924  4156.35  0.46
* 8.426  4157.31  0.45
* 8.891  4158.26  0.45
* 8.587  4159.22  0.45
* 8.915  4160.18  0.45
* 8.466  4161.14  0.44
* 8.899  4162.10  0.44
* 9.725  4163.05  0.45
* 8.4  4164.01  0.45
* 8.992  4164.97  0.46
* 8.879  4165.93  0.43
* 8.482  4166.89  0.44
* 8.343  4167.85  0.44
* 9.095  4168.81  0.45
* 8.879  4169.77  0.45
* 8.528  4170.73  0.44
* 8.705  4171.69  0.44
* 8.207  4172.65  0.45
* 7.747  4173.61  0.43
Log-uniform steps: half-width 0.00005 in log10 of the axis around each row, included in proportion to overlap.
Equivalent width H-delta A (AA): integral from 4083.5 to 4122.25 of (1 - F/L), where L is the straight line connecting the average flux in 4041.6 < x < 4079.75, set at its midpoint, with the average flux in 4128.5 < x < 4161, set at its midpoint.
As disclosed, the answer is 0.4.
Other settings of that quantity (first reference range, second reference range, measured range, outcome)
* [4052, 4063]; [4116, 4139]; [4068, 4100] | 0.53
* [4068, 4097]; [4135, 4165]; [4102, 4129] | 0.95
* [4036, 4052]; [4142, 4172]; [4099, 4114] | 1.43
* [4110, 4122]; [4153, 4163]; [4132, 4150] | -0.54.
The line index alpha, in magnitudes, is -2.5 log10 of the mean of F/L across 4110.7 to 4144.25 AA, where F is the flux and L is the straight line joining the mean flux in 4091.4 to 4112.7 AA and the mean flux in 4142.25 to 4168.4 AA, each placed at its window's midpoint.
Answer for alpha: -0.05 mag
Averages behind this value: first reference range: 7.93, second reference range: 8.69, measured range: 8.68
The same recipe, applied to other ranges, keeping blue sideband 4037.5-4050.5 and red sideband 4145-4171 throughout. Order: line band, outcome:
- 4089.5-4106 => 0.06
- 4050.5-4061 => -0.09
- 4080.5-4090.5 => -0.08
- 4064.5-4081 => -0.01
